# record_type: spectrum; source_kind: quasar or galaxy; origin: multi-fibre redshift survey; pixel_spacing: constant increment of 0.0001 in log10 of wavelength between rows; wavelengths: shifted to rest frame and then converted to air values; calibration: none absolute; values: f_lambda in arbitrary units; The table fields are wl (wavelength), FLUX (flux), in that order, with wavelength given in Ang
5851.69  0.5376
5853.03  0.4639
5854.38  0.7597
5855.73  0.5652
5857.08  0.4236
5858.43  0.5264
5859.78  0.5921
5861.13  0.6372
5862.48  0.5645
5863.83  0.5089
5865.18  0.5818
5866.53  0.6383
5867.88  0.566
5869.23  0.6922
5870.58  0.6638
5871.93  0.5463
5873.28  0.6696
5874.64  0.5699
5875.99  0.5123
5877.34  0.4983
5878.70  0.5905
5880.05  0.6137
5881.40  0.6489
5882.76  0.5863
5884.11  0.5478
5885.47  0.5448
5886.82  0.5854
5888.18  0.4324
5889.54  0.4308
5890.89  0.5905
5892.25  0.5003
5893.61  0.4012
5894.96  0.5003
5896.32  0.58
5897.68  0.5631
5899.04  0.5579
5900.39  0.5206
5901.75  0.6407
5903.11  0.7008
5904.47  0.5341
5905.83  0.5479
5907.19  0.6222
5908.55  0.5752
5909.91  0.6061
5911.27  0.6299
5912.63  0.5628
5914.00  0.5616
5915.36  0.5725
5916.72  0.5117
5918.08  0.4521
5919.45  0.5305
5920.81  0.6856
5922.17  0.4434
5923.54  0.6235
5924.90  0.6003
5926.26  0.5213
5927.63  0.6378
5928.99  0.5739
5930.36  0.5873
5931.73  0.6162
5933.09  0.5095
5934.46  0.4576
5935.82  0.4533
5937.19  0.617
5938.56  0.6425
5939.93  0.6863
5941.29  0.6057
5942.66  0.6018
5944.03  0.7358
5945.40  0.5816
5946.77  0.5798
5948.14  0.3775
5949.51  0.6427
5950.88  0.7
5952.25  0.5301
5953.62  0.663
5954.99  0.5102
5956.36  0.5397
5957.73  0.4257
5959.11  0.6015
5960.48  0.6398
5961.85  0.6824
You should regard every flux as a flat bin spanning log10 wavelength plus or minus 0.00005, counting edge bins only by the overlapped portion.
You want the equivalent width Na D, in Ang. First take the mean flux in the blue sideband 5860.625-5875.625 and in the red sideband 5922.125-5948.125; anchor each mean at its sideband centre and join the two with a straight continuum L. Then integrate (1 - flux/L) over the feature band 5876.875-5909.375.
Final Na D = 2.1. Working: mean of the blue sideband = 0.601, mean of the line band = 0.555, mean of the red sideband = 0.581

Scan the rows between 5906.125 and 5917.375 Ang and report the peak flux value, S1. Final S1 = 0.6299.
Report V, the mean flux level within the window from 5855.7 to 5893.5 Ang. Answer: 0.563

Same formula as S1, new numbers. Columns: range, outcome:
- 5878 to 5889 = 0.6489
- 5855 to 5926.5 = 0.7008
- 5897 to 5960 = 0.7358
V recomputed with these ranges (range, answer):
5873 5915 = 0.561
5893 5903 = 0.548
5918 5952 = 0.58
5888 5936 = 0.553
